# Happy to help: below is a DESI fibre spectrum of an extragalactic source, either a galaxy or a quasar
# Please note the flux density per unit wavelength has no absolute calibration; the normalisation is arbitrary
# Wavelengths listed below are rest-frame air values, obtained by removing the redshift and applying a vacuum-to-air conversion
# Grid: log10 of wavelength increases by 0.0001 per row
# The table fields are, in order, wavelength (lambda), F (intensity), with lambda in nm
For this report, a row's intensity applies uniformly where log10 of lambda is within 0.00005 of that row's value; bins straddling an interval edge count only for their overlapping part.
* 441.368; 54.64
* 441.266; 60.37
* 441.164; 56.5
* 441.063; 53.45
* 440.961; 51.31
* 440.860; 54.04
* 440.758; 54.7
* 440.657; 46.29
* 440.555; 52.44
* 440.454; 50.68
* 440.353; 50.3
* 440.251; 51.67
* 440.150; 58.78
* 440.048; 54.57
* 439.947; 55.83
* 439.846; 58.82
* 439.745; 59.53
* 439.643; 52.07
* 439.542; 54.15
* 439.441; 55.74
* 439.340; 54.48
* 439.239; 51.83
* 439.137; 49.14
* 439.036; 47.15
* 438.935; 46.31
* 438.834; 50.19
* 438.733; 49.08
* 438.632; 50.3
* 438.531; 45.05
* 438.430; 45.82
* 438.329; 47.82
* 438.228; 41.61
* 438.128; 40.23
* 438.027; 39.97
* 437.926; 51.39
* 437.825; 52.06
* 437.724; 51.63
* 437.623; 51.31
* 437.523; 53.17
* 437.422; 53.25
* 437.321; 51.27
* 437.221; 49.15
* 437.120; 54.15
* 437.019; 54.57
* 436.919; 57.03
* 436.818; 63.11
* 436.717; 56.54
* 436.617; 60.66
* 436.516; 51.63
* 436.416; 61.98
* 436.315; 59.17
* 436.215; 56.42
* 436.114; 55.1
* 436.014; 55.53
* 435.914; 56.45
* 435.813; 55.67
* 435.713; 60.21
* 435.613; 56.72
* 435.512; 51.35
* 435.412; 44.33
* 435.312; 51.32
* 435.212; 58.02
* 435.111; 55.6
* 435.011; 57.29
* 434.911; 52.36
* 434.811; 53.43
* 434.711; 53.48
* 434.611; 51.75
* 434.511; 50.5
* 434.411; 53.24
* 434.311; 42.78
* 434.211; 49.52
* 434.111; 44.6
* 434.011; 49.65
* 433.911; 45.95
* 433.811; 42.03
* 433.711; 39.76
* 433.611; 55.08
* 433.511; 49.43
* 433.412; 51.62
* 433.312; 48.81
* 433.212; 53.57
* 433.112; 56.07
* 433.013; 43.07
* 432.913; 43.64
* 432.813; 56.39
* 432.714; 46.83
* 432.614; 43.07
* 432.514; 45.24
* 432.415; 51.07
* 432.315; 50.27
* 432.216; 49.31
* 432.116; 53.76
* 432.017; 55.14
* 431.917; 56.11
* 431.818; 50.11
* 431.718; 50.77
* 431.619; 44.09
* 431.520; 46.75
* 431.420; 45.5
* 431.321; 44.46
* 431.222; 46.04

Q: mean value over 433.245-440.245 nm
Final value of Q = 52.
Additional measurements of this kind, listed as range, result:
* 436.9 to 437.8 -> 52.7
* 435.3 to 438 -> 54.5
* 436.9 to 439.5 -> 49.7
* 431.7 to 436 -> 50.9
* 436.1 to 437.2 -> 57.1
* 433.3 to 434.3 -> 47.4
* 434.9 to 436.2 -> 54.7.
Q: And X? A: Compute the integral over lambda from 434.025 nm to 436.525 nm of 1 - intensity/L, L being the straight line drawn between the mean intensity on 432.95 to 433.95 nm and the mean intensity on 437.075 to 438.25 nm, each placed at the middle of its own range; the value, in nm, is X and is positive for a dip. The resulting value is -0.24 nm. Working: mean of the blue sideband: 48.5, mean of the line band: 53.5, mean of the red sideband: 49.3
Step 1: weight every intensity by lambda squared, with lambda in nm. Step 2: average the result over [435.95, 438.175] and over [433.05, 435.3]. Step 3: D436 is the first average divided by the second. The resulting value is 1.07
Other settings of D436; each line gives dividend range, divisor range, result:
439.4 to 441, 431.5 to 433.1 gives 1.13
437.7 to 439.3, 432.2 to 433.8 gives 1.00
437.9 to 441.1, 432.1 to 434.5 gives 1.08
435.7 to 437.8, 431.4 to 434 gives 1.15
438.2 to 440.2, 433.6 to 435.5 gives 1.05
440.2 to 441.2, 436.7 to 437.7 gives 0.98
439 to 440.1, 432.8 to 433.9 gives 1.14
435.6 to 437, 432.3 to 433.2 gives 1.21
